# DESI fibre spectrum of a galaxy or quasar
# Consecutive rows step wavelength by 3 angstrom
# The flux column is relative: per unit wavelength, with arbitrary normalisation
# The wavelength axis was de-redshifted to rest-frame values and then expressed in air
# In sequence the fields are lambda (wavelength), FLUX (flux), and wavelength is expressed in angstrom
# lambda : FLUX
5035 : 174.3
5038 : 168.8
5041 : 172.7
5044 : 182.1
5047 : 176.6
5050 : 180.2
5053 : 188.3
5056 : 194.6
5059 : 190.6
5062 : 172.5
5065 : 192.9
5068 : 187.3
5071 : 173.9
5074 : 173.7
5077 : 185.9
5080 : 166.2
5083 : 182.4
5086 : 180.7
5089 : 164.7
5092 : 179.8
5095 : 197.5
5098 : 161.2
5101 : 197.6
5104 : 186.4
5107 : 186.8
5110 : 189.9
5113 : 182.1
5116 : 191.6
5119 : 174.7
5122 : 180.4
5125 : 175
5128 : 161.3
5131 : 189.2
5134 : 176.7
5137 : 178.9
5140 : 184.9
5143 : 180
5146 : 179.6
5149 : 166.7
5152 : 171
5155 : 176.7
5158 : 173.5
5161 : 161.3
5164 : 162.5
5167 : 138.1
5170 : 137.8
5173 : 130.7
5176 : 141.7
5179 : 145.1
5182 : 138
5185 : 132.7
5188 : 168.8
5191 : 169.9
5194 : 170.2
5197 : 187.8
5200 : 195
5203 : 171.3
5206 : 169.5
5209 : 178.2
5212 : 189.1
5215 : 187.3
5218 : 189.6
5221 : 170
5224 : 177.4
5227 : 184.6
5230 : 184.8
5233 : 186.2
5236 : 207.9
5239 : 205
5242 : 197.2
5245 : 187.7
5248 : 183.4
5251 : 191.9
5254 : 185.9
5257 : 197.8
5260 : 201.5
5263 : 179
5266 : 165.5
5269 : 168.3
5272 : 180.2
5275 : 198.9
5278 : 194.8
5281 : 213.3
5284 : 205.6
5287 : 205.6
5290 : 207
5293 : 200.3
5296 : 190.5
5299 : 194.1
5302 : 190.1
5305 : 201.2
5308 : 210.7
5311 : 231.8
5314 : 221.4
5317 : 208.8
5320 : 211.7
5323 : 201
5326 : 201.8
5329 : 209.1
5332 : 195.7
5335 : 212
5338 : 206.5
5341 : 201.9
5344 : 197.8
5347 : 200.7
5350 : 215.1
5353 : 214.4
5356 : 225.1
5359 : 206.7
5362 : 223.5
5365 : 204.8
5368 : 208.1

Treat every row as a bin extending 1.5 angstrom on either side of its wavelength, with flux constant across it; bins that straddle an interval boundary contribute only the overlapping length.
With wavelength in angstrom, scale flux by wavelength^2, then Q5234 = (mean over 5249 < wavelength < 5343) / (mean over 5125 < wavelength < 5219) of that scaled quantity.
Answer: 1.25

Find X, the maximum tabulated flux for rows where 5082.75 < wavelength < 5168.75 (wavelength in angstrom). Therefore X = 197.6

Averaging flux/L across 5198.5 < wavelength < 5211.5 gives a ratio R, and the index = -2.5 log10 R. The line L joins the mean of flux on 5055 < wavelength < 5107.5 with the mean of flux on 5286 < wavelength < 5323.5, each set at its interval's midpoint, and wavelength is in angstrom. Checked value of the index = 0.09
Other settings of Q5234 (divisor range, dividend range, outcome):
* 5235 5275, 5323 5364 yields 1.14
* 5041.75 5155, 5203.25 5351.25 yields 1.16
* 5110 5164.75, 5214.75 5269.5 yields 1.10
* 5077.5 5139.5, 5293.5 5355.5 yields 1.24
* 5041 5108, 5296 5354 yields 1.25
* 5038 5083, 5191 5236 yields 1.07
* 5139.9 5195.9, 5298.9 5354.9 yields 1.38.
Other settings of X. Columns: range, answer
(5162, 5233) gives 195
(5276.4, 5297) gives 213.3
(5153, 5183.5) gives 176.7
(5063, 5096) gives 197.5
